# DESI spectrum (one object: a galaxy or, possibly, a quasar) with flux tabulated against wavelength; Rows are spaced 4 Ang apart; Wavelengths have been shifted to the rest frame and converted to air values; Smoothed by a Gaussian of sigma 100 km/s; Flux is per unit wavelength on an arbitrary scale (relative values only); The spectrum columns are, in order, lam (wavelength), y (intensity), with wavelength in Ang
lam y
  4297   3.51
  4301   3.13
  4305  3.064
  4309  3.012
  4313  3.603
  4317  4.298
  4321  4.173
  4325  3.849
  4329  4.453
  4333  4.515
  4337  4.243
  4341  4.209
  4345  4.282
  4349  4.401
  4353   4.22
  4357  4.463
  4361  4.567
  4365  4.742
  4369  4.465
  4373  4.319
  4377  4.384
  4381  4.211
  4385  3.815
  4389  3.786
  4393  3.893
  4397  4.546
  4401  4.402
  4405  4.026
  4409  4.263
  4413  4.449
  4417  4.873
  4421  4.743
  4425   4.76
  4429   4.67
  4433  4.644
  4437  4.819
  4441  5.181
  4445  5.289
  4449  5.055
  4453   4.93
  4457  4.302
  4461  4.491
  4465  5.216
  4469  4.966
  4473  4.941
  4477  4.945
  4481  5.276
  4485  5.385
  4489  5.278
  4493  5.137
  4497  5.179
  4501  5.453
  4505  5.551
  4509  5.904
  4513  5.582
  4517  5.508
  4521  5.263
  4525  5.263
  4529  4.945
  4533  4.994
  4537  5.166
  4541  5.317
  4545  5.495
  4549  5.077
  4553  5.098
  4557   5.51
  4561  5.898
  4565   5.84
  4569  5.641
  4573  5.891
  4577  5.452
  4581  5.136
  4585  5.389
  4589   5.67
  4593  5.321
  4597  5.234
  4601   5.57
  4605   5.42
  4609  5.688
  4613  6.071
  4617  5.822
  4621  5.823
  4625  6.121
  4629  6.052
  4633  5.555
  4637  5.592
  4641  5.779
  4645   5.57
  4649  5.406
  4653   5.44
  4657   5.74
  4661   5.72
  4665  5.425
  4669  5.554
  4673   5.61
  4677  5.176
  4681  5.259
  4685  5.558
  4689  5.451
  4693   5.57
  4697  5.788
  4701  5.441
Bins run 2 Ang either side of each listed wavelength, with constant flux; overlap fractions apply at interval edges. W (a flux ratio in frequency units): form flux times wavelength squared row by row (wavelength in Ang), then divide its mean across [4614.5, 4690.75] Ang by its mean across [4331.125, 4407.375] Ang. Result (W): 1.49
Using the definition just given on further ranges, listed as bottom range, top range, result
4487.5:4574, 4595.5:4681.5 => 1.09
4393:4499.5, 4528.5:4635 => 1.22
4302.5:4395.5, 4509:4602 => 1.44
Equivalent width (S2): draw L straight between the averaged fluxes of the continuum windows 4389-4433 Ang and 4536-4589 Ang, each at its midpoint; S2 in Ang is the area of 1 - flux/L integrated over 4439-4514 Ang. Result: -4.13 Ang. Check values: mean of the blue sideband 4.44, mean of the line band 5.16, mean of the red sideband 5.47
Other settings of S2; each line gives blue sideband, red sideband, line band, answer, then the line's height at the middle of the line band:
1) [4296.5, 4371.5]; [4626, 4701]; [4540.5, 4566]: -1.9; 5.07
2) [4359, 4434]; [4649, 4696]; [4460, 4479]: -1.0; 4.69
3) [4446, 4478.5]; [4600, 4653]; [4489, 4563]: -2.2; 5.2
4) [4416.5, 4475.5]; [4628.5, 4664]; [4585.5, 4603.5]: 0.0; 5.43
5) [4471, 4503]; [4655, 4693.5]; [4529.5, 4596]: -1.2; 5.32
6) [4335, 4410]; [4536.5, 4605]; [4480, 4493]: -0.9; 4.96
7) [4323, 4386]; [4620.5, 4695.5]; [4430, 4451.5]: -1.3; 4.69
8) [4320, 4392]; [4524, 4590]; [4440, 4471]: -0.6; 4.83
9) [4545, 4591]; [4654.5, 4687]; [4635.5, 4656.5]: -0.2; 5.51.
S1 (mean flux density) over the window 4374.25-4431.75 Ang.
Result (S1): 4.35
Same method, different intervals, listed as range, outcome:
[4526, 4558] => 5.19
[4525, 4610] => 5.41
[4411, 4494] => 4.92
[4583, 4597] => 5.43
